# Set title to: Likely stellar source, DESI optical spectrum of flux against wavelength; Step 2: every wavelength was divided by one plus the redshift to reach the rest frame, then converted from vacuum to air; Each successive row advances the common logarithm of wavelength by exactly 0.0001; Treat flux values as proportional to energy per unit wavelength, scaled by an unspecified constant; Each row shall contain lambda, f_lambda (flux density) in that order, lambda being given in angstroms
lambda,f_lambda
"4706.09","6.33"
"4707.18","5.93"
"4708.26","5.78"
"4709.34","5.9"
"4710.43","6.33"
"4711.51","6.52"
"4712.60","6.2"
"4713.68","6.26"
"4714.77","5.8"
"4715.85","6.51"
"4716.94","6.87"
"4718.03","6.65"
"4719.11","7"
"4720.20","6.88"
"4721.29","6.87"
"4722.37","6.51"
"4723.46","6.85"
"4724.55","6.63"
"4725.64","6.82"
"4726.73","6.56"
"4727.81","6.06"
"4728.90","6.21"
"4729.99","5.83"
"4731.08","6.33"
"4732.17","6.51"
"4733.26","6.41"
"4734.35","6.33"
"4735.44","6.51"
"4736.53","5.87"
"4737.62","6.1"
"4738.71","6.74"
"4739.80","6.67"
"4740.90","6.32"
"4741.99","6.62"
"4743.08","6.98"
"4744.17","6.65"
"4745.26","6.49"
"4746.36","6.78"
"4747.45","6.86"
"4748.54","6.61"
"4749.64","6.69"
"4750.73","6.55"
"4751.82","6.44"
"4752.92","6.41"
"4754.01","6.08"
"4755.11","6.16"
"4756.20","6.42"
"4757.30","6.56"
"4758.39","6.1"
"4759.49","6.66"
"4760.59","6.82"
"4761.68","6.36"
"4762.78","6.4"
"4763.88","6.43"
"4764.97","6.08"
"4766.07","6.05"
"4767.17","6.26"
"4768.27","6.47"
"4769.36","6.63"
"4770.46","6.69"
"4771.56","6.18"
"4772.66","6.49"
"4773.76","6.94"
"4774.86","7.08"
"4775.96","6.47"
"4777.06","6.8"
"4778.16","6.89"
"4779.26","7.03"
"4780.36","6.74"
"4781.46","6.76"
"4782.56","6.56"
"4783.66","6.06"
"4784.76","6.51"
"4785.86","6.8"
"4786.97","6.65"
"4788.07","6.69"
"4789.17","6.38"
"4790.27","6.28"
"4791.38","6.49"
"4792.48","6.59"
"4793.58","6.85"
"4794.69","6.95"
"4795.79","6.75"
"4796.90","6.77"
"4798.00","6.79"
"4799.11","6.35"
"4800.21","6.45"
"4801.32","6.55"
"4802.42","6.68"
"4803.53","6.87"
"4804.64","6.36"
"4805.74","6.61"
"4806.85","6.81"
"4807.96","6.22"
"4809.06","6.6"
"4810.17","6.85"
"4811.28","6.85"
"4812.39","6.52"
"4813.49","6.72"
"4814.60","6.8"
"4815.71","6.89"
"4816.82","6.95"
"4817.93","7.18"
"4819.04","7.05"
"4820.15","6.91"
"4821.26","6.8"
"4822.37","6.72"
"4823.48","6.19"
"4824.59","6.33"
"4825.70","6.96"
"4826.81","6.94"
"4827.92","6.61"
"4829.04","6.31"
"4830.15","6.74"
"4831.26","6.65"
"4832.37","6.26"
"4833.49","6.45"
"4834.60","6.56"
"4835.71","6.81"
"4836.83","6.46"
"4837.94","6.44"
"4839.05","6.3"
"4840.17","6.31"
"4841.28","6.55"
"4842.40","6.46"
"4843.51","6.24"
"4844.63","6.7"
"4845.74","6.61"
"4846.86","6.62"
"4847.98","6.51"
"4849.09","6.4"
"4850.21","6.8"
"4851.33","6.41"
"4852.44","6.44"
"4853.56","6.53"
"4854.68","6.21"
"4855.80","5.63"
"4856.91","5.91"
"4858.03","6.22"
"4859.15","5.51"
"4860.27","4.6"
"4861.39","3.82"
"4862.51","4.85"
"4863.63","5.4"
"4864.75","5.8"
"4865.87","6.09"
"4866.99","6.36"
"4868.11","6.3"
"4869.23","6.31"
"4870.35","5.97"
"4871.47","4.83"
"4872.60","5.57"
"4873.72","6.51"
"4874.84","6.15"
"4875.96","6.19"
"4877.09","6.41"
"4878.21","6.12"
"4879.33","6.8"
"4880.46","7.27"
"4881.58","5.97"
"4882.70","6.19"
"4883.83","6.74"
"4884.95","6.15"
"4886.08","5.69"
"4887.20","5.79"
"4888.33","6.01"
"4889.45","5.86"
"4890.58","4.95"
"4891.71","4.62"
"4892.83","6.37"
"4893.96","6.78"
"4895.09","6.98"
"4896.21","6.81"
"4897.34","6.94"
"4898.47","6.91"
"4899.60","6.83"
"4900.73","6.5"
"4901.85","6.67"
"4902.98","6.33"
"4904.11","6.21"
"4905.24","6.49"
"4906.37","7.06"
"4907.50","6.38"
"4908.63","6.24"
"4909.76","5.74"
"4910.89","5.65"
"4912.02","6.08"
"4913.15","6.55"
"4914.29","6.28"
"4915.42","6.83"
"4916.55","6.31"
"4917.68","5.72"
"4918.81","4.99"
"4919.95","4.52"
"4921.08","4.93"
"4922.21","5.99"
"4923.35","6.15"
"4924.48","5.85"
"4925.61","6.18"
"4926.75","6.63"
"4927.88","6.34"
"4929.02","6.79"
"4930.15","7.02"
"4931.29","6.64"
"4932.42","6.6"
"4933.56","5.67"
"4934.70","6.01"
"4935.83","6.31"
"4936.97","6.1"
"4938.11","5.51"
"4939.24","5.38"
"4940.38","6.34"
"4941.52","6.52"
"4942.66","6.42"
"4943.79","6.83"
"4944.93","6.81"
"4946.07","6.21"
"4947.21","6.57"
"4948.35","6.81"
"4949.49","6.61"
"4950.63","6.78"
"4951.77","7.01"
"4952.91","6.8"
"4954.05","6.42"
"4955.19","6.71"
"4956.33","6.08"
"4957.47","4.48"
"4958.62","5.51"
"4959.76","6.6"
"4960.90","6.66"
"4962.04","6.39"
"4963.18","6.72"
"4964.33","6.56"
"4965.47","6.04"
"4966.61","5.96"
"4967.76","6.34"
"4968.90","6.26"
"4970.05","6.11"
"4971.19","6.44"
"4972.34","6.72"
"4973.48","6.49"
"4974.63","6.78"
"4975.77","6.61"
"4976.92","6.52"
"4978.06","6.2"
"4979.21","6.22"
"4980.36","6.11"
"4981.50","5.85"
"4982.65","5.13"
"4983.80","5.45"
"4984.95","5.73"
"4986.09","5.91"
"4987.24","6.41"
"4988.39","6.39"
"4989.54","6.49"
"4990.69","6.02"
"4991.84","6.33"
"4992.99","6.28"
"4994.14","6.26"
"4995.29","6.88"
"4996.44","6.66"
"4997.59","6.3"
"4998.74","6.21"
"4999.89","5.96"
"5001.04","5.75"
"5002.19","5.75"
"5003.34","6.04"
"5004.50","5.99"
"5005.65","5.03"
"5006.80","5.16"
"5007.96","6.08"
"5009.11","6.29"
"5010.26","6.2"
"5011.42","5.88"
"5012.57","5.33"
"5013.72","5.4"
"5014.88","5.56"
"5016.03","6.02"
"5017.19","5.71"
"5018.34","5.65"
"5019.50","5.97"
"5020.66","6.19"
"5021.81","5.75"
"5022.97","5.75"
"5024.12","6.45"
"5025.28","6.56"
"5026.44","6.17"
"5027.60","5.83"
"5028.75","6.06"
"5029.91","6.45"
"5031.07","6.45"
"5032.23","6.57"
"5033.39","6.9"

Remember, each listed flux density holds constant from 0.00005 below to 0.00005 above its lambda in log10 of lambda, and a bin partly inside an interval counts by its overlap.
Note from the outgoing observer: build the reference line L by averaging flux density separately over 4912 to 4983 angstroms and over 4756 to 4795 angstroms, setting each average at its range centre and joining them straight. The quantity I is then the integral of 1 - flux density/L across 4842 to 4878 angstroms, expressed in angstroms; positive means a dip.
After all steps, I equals 2.2 angstroms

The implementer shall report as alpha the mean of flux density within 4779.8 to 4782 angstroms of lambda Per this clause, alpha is 6.76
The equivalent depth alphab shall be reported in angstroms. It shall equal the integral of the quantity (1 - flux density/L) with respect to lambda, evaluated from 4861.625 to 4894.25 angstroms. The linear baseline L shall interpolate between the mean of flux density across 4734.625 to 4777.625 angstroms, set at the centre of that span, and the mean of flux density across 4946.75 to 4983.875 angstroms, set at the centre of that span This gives 2.1 angstroms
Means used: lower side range 6.5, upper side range 6.31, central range 5.97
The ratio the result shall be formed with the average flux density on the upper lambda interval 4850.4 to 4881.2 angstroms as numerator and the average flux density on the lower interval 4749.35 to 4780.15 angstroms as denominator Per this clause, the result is 0.91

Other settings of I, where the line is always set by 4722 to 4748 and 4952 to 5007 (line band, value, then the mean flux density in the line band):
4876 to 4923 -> 0.7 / 6.19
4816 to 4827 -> -0.7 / 6.8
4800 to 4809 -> -0.3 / 6.58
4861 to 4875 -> 1.4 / 5.7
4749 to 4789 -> -0.5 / 6.52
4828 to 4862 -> 0.5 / 6.25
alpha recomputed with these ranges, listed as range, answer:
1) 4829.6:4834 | 6.52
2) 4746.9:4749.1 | 6.73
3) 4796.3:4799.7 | 6.63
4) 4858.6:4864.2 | 4.83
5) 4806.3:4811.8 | 6.66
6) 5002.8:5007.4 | 5.54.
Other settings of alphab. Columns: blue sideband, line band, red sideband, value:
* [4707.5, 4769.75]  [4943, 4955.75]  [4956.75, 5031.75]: -1.11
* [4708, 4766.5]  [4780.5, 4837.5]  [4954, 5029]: -2.69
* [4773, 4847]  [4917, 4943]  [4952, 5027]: 1.07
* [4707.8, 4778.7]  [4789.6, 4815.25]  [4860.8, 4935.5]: -1.21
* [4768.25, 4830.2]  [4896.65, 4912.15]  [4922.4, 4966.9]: -0.04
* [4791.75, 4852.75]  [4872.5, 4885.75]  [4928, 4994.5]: 0.28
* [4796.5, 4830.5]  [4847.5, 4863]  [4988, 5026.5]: 1.65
